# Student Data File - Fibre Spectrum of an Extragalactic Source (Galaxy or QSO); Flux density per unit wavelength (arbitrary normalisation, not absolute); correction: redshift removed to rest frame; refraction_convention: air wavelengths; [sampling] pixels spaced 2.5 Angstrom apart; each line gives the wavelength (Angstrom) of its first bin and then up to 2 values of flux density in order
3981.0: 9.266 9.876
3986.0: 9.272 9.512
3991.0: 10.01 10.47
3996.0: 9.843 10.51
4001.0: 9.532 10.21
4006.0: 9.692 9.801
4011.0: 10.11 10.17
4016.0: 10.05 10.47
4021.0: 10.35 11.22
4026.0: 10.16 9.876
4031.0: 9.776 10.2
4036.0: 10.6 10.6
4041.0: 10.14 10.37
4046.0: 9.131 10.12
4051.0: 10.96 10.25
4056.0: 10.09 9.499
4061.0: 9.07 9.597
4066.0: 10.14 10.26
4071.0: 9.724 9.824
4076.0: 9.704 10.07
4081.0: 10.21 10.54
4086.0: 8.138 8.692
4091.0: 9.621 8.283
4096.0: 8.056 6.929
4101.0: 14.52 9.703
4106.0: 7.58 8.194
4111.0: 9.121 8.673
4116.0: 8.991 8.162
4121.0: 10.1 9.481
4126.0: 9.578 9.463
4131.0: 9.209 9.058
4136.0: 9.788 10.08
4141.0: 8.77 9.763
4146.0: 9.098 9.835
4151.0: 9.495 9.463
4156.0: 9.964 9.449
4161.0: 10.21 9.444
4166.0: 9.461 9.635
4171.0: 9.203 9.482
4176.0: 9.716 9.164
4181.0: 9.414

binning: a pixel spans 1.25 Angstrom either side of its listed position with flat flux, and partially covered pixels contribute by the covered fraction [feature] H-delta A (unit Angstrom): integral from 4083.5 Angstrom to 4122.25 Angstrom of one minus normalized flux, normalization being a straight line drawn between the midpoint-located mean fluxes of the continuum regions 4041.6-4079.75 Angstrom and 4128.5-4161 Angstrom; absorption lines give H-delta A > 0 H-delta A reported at 2.7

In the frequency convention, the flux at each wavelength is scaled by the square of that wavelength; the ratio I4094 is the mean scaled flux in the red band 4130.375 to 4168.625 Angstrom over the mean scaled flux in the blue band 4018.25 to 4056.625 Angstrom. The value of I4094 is 1.0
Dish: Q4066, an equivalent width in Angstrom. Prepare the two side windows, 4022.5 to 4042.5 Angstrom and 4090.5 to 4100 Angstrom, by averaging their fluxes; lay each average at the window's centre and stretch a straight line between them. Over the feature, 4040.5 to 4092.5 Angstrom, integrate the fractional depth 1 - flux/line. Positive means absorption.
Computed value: -3.4 Angstrom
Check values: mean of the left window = 10.3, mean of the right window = 8.28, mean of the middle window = 9.8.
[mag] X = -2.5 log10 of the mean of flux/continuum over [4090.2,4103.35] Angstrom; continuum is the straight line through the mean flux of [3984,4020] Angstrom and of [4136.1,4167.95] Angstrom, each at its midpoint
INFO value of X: 0.027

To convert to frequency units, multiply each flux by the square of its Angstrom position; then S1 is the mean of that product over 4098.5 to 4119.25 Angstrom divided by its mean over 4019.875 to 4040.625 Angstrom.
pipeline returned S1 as 0.9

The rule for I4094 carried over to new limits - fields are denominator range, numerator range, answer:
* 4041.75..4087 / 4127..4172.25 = 1.00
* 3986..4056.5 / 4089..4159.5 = 0.96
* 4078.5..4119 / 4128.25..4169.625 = 1.07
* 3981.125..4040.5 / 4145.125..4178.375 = 1.02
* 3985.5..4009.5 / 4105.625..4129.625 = 0.96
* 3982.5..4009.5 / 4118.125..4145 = 1.02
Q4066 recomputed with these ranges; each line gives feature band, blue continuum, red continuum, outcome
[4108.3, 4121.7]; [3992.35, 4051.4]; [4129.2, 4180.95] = 1.1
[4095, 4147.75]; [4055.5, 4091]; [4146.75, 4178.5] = 2.0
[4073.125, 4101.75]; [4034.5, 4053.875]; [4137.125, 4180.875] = 1.6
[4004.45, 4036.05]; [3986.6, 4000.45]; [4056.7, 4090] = -0.9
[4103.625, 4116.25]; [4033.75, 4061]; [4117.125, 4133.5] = 1.2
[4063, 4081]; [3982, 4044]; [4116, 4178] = -0.2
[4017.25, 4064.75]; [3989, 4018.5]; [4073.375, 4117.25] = -2.0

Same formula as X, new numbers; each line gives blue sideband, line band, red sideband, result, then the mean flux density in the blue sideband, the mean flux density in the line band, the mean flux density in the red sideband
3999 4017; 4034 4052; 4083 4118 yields -0.07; 9.96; 10.3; 9.02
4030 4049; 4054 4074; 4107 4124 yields -0.01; 10.1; 9.79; 8.92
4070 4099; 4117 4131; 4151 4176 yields 0.01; 9.2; 9.34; 9.59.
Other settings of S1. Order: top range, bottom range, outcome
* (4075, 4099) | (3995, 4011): 0.95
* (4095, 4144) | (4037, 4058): 0.94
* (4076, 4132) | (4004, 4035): 0.95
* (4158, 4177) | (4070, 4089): 1.04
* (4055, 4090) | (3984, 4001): 1.02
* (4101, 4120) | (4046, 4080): 0.93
